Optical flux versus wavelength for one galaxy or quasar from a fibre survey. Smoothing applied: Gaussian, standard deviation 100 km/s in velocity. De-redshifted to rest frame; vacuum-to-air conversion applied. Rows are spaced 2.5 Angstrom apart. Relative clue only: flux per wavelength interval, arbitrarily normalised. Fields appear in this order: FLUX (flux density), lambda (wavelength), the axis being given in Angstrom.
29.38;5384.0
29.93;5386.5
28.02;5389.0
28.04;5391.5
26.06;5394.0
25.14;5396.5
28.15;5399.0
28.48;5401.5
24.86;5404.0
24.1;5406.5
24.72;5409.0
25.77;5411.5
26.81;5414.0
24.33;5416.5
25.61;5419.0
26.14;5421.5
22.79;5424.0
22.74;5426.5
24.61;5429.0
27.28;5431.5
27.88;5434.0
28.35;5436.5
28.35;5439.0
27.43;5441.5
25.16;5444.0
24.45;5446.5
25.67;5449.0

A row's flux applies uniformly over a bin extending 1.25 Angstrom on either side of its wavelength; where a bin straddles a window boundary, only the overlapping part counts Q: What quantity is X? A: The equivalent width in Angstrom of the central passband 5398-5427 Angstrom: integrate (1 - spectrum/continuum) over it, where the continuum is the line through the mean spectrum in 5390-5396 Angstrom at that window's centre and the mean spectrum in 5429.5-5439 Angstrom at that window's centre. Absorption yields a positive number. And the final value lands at 1.9 Angstrom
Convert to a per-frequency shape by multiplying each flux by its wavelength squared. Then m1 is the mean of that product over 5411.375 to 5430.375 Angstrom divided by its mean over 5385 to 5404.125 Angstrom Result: 0.9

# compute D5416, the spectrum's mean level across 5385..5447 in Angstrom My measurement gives 26.2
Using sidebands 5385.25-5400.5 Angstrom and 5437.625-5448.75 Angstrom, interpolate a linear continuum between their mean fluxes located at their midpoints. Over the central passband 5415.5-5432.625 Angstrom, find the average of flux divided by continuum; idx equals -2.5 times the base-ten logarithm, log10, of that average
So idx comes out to 0.08 mag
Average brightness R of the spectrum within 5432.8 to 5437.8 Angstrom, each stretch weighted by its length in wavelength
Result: 28.1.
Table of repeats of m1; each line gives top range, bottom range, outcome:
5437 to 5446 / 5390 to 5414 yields 1.04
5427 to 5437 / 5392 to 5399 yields 1.02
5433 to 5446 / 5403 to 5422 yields 1.09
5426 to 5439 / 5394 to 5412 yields 1.04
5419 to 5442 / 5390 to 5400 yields 0.99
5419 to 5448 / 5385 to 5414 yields 0.98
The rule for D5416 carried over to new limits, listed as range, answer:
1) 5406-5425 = 25.1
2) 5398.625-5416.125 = 25.9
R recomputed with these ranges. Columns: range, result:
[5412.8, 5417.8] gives 25.6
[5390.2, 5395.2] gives 27.1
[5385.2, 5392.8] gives 28.7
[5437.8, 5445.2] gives 27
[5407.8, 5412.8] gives 25.3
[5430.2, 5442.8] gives 27.8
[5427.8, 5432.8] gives 26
